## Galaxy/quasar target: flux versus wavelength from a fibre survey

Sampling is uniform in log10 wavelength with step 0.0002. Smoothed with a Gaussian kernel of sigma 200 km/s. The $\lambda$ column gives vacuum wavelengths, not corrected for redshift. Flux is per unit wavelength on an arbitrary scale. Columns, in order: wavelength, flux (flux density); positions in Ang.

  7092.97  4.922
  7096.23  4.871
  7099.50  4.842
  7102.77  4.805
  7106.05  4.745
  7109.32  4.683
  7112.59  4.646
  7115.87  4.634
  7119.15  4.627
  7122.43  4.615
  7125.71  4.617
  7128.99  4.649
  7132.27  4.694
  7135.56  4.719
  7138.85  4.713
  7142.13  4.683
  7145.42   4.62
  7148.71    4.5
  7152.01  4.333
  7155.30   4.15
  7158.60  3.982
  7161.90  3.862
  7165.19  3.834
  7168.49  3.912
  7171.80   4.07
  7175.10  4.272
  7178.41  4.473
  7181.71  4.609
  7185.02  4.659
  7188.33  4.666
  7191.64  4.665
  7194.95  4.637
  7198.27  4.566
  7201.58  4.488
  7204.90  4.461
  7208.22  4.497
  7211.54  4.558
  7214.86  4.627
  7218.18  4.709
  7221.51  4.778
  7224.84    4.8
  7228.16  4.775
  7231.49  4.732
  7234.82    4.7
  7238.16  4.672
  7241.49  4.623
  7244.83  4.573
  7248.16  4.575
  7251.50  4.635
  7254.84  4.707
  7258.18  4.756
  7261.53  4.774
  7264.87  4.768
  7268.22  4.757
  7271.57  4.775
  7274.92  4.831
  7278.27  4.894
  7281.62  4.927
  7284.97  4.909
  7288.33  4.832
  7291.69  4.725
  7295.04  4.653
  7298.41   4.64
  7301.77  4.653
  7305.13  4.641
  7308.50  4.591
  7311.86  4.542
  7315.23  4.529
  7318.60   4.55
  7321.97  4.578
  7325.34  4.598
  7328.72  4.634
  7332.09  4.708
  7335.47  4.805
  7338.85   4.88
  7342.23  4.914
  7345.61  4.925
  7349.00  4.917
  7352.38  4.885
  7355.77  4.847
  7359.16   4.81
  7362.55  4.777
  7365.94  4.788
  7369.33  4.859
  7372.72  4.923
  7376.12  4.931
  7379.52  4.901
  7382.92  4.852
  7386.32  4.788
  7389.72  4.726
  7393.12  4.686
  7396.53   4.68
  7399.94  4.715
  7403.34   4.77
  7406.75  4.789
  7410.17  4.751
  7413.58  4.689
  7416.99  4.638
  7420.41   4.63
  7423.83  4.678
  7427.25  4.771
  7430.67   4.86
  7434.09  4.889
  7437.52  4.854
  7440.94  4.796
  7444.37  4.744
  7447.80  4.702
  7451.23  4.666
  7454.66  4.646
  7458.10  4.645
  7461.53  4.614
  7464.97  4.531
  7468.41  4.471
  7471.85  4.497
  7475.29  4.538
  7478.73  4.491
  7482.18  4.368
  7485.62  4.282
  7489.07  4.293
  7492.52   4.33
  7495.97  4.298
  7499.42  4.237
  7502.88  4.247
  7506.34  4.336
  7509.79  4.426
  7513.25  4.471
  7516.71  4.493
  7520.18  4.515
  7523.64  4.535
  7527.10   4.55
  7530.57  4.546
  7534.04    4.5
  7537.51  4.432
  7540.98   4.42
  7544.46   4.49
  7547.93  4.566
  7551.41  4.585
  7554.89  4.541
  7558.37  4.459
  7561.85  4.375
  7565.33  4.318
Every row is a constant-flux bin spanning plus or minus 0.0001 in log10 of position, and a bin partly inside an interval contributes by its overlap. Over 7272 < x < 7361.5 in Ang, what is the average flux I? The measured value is 4.75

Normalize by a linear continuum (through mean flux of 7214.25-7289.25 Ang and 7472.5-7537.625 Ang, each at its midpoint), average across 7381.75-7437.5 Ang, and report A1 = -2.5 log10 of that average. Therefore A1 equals -0.05 mag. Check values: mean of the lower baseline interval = 4.75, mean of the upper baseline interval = 4.42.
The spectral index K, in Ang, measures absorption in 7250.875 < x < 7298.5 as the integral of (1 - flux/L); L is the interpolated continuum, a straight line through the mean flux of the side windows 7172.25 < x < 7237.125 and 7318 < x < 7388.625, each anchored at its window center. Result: -0.8 Ang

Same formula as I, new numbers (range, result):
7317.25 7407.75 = 4.79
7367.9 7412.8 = 4.8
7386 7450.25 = 4.74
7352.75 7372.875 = 4.83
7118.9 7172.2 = 4.39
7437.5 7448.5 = 4.77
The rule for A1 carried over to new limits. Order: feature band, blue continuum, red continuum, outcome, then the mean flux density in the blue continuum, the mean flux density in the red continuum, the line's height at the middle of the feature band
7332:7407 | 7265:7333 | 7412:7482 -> -0.033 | 4.7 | 4.66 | 4.68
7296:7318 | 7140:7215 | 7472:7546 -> -0.046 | 4.39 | 4.42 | 4.4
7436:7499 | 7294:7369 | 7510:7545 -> 0.007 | 4.72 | 4.49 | 4.56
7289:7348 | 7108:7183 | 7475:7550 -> -0.062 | 4.43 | 4.42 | 4.43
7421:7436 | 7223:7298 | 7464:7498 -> -0.070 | 4.74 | 4.41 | 4.49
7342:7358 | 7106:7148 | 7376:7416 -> -0.033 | 4.66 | 4.76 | 4.75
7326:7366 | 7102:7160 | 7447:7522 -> -0.074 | 4.58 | 4.46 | 4.5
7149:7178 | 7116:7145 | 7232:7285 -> 0.147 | 4.66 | 4.74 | 4.68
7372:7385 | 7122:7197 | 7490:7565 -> -0.107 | 4.43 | 4.44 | 4.44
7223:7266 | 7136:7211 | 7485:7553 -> -0.070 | 4.4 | 4.43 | 4.41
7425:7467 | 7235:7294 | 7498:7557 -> -0.040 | 4.75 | 4.46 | 4.55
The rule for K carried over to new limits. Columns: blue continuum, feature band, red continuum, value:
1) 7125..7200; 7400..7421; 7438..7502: -1.03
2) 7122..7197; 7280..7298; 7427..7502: -1.25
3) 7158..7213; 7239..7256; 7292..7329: -0.51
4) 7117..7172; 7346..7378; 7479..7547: -3.31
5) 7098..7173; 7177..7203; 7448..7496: -0.69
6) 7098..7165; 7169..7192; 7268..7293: 0.93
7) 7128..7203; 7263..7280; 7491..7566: -1.45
